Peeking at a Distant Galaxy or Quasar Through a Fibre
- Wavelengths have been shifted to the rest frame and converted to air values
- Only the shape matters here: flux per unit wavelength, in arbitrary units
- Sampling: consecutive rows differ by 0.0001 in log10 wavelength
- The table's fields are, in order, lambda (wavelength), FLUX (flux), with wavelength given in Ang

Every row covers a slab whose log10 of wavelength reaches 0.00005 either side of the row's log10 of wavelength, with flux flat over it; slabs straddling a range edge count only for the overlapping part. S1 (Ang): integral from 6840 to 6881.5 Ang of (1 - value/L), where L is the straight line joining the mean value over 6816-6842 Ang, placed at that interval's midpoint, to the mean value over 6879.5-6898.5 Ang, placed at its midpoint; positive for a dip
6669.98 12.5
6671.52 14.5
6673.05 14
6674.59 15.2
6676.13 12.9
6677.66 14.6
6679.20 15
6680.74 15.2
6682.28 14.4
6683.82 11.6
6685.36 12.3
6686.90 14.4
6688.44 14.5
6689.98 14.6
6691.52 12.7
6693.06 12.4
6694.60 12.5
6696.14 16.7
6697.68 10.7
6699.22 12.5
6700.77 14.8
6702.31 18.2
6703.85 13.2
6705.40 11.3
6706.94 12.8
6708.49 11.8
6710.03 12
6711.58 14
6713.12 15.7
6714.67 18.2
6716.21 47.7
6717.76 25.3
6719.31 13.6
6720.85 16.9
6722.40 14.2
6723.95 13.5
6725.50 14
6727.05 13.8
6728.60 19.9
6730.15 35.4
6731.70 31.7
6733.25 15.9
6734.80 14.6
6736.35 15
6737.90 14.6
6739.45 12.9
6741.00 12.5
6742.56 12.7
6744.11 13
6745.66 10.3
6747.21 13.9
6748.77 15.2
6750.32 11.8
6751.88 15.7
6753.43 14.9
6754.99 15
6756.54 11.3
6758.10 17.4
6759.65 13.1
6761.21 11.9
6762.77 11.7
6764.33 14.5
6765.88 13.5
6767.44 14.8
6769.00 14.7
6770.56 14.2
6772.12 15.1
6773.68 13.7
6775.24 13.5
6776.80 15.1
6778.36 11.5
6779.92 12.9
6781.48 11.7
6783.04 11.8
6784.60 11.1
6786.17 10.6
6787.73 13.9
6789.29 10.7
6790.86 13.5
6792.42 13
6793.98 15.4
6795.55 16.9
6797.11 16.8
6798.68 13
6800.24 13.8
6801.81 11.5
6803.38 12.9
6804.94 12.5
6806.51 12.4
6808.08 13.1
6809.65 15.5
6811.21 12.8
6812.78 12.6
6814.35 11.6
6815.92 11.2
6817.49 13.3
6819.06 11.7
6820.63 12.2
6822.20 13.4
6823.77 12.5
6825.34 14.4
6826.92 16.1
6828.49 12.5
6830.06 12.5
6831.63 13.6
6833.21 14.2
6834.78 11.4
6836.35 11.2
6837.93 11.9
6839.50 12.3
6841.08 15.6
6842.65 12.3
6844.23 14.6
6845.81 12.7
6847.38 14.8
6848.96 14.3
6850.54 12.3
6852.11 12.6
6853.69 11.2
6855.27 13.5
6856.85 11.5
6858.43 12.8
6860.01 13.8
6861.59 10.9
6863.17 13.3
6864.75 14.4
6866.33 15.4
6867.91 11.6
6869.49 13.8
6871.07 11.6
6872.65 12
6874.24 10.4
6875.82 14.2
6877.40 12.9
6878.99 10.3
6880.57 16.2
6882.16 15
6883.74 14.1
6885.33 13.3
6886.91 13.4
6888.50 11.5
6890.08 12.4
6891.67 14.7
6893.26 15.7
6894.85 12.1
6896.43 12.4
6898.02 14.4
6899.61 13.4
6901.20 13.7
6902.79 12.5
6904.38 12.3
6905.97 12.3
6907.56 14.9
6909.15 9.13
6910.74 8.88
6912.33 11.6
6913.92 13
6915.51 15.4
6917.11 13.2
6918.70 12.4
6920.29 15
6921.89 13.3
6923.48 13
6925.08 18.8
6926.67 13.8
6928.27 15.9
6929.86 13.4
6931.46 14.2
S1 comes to 1.02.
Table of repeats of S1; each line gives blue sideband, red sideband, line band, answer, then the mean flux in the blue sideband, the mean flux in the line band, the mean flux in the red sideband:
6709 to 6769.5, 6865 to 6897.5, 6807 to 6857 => 4.4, 16.3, 13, 13.2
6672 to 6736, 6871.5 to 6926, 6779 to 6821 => 5.1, 16.2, 12.9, 13.2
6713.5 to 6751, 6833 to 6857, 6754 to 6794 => 6.8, 17.8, 13.3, 12.9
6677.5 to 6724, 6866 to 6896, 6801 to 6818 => 1.7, 15.4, 12.7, 13.1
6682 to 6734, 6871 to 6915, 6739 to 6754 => 2.4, 16.6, 13.3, 12.8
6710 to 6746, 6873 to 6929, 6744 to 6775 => 6.1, 18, 13.8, 13.3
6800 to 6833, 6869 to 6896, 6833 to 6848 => 0.0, 13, 13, 13.1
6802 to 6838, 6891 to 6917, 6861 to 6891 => -0.3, 12.8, 13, 12.9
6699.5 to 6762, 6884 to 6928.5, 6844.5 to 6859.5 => 1.3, 16.2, 12.9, 13.3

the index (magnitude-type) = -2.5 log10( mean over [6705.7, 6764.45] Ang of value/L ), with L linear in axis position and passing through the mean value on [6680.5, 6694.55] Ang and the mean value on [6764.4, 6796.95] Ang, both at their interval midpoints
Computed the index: -0.20 mag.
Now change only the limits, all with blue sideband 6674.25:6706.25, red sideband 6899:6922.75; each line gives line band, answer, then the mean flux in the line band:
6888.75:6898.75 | -0.057 mag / 13.5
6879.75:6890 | -0.078 mag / 13.8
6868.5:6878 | 0.038 mag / 12.5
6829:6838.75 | 0.053 mag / 12.5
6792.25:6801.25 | -0.123 mag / 14.9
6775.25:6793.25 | 0.078 mag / 12.4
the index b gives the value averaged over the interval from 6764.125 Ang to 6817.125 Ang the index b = 13.3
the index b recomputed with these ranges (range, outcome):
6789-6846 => 13.2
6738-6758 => 13.5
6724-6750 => 16.4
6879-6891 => 13.5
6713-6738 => 20.3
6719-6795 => 14.5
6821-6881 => 13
